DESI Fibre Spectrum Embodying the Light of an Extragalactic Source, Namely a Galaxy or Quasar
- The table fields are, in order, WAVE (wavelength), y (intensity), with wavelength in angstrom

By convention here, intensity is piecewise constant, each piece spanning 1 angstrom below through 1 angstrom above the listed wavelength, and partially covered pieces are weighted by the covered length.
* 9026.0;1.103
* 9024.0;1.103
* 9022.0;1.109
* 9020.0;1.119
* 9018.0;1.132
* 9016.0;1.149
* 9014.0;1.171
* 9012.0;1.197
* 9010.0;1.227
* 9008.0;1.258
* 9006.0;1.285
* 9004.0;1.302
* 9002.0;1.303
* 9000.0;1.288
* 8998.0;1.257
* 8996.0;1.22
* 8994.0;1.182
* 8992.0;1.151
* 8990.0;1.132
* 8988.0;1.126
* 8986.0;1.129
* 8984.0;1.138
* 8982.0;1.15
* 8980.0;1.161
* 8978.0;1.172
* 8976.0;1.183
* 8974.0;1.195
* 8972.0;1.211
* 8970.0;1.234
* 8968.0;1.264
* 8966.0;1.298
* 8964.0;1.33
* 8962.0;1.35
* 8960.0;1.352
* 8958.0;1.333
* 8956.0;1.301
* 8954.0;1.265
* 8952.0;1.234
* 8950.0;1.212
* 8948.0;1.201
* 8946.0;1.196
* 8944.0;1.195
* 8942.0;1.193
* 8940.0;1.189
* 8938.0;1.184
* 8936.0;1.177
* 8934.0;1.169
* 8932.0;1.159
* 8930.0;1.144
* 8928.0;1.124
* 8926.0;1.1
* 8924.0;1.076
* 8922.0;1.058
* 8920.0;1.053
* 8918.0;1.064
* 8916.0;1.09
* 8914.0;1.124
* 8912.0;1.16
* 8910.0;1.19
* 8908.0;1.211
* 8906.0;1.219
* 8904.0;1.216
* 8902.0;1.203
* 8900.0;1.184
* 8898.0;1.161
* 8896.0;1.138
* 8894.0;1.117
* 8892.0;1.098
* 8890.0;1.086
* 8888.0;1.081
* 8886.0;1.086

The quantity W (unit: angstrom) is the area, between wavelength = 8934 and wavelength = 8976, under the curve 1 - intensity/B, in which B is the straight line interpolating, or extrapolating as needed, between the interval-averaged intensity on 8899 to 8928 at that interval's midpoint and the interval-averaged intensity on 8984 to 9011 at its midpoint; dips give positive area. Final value -2.3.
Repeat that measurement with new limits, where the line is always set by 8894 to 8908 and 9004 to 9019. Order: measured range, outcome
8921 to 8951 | 0.8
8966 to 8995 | 0.6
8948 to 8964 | -1.2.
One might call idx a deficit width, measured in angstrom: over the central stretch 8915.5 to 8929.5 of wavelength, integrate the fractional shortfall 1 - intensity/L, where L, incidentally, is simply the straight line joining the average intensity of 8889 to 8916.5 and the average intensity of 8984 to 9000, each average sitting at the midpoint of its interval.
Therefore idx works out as 1.0 angstrom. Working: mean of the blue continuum 1.16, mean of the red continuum 1.18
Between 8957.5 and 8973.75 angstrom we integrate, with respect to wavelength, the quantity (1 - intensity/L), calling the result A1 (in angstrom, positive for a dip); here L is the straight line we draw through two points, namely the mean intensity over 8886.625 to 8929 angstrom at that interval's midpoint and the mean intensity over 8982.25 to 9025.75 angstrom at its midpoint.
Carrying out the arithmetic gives -1.8 angstrom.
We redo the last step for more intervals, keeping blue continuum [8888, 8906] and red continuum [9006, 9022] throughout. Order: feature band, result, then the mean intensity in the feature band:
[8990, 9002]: -0.4 angstrom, 1.22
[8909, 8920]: 0.3 angstrom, 1.12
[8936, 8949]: -0.3 angstrom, 1.19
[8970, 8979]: -0.2 angstrom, 1.2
